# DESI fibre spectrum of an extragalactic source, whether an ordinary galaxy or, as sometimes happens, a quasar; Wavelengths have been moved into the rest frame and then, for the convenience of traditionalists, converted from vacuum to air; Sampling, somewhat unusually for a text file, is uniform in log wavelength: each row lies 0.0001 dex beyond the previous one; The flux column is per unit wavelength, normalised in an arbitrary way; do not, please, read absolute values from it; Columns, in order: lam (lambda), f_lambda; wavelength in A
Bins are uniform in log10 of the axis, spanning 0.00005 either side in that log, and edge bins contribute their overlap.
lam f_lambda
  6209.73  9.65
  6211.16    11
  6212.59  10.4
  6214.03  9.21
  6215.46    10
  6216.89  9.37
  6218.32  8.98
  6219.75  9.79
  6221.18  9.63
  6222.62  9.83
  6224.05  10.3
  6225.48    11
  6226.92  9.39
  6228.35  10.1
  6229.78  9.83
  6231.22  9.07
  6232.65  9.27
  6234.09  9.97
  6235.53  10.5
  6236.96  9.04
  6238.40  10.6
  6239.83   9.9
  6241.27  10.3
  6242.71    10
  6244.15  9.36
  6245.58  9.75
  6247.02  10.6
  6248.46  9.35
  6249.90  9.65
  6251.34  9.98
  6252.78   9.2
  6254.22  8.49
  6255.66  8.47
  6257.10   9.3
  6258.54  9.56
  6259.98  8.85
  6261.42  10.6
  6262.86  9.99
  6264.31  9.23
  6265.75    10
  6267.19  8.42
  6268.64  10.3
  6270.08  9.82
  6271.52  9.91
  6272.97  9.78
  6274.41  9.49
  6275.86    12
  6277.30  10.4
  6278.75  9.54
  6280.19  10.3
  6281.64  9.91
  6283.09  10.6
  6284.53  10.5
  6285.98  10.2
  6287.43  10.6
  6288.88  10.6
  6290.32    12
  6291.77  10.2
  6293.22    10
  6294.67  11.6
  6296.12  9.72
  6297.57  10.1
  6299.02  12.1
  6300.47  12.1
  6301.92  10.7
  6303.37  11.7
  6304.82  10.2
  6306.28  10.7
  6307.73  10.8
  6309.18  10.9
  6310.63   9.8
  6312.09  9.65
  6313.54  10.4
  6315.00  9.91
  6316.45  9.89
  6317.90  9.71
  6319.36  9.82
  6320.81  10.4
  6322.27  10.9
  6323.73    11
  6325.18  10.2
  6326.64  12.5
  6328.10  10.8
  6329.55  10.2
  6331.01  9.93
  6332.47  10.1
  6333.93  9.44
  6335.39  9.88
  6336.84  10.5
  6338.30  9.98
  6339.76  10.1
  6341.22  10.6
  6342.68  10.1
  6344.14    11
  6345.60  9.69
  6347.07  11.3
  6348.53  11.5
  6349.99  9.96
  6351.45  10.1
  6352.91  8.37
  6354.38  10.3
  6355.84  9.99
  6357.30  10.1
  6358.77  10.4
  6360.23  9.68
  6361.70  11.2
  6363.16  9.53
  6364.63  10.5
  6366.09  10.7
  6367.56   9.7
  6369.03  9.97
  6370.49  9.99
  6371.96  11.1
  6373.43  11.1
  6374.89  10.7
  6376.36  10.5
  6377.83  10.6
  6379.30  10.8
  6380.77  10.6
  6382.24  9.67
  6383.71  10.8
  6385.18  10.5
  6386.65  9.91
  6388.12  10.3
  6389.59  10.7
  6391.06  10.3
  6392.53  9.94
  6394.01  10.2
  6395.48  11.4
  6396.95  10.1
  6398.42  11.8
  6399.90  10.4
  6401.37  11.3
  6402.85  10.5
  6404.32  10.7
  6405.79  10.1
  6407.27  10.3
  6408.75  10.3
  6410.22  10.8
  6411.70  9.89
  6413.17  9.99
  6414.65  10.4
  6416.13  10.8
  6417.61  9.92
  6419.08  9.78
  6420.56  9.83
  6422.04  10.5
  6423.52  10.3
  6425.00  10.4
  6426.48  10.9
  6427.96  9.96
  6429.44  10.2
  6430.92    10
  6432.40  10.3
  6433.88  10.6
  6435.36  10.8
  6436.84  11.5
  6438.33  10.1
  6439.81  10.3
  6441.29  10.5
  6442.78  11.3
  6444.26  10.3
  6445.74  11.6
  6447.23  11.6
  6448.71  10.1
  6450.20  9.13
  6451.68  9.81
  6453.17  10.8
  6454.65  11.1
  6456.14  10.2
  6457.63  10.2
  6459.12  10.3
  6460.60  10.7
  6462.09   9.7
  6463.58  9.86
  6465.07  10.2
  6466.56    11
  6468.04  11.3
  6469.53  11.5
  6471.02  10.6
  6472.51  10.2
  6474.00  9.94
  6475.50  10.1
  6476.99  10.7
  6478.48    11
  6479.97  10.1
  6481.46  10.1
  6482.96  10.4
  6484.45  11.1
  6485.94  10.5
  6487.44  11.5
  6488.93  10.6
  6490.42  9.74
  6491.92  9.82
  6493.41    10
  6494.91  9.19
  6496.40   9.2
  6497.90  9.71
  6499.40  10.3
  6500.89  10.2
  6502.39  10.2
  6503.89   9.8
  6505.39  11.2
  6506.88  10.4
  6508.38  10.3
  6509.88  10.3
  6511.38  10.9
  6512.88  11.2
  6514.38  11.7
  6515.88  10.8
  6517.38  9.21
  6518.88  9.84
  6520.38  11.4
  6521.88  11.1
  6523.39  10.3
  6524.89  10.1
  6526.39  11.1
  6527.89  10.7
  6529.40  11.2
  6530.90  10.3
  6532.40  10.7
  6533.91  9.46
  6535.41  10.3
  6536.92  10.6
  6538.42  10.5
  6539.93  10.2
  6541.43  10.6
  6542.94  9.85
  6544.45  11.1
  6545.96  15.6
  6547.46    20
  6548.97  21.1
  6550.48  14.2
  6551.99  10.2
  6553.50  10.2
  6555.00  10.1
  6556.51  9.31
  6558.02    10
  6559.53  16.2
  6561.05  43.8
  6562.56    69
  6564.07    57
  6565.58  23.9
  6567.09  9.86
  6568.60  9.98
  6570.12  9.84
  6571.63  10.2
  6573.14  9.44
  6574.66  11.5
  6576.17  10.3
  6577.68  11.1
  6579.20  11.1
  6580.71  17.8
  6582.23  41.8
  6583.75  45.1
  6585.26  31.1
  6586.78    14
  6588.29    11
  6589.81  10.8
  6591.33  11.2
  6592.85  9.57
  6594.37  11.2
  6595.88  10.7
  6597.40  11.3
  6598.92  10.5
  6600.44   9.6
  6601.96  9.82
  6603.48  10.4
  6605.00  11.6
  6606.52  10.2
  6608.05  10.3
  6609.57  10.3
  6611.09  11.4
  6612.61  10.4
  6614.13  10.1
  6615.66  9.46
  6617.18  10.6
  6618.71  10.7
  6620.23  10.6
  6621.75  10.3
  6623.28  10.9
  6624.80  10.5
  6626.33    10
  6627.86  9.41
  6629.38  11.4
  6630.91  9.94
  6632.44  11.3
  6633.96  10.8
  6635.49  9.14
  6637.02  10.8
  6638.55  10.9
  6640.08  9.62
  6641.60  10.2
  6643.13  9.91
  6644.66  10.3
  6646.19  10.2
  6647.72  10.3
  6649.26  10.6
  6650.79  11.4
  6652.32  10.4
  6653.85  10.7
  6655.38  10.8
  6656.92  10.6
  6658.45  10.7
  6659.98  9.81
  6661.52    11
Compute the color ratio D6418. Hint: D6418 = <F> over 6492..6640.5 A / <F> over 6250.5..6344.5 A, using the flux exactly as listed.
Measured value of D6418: 1.3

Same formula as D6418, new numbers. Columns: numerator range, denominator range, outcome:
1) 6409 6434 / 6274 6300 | 0.97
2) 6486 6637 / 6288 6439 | 1.27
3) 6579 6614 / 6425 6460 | 1.41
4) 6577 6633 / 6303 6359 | 1.28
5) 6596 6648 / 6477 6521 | 1.00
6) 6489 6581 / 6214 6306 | 1.35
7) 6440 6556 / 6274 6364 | 1.04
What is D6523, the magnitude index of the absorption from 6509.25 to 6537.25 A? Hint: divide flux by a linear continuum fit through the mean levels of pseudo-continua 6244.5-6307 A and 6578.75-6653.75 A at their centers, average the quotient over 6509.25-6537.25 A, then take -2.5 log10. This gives 0.12 mag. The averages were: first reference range 10.1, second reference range 12.4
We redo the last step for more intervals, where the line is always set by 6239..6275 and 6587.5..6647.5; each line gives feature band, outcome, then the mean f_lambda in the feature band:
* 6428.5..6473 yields -0.05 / 10.5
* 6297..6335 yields -0.08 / 10.5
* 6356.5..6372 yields -0.04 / 10.2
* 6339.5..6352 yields -0.07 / 10.5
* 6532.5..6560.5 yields -0.20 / 12.4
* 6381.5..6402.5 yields -0.06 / 10.5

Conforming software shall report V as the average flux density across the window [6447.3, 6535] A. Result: 10.4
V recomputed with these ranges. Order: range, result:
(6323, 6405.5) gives 10.4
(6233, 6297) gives 9.96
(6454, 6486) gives 10.5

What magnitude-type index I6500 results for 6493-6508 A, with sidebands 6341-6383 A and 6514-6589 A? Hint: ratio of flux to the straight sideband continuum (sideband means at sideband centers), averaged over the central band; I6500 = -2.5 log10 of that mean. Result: 0.41 mag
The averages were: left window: 10.3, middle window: 10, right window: 16.2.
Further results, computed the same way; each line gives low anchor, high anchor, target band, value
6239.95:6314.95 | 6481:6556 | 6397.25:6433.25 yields 0.02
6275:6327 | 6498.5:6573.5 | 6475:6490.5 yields 0.25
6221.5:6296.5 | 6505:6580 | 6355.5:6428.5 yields 0.15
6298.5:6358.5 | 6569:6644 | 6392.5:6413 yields 0.04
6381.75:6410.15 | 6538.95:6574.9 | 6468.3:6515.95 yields 0.40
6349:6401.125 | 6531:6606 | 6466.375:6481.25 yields 0.25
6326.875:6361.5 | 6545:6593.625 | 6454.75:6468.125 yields 0.39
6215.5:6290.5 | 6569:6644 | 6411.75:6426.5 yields 0.09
